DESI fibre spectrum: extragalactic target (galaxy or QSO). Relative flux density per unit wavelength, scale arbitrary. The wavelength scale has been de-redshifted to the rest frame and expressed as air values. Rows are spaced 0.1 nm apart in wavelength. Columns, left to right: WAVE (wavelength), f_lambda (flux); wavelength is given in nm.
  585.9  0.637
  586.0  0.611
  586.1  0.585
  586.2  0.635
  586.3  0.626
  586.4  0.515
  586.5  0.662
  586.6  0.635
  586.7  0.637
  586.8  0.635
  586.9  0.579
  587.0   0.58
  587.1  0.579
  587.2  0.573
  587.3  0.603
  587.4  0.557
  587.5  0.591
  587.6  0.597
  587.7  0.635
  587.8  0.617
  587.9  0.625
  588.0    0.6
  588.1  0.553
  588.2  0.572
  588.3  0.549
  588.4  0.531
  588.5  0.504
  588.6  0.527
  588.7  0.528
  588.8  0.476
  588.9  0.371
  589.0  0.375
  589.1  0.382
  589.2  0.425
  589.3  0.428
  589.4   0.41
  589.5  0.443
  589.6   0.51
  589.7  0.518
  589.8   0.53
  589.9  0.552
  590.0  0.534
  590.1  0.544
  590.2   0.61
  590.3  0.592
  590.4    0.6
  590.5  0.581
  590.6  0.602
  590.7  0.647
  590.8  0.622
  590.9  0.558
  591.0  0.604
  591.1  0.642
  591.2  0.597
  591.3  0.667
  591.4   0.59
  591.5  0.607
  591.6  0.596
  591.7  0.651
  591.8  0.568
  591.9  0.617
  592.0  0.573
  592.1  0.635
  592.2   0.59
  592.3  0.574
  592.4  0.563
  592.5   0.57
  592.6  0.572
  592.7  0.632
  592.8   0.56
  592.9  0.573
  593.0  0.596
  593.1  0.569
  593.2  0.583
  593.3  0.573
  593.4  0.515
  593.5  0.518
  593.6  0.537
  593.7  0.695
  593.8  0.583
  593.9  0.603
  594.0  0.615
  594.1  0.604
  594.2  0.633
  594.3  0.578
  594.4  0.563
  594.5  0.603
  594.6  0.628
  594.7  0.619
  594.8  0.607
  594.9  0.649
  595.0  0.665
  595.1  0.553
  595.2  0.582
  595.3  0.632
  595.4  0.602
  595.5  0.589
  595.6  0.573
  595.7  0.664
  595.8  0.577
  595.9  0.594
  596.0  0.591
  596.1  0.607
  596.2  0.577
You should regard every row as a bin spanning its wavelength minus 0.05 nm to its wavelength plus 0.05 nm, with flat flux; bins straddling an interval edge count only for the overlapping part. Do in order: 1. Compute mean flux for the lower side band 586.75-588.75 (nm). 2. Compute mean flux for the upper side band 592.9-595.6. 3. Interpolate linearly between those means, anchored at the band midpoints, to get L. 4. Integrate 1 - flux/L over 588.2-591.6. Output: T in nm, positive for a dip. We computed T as 0.27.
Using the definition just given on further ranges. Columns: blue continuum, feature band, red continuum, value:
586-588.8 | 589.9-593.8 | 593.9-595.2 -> 0.06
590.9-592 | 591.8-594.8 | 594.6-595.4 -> 0.12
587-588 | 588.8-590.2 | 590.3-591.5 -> 0.31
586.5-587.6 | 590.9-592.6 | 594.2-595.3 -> 0.01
